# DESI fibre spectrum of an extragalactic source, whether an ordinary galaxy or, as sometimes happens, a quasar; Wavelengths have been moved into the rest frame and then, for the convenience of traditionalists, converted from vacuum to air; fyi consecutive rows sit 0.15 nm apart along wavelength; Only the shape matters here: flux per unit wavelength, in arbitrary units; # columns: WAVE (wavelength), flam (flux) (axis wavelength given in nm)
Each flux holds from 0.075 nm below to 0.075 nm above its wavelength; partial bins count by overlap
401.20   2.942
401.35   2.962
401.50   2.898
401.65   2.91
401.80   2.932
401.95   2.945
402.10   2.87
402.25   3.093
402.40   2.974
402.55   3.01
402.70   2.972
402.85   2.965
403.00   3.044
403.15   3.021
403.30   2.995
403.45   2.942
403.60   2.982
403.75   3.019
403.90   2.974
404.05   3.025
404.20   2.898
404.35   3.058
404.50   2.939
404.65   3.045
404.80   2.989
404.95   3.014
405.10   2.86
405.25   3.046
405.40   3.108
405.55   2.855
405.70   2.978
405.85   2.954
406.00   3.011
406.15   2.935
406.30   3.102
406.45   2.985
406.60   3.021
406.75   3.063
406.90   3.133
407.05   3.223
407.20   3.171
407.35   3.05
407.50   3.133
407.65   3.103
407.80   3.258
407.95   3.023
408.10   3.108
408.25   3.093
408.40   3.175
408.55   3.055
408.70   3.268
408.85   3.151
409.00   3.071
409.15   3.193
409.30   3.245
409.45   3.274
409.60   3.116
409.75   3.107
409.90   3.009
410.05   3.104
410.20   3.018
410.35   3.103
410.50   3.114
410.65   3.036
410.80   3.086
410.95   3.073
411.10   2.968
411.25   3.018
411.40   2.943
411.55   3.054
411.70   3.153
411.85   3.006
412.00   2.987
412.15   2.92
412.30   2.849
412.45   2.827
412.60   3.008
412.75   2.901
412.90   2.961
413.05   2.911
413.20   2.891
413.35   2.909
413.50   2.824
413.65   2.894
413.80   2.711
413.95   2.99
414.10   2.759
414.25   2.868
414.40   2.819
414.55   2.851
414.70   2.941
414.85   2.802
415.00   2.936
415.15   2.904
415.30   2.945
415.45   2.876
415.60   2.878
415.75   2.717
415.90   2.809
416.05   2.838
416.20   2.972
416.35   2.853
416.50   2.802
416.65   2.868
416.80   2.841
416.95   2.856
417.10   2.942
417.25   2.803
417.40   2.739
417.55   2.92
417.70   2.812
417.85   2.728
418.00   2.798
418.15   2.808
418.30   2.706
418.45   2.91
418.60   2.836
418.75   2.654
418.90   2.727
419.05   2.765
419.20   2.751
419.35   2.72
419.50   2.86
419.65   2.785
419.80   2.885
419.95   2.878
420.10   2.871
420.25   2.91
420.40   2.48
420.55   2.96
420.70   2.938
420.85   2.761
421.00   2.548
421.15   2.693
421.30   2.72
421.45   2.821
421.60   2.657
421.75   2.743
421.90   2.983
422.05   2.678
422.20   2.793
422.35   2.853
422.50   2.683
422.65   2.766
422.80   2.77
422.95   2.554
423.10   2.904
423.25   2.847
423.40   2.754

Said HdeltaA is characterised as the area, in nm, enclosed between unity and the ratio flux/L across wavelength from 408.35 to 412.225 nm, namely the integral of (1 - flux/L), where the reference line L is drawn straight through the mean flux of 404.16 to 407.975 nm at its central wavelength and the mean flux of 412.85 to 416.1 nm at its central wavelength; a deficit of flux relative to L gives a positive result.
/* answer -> -0.177 nm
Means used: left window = 3.04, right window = 2.86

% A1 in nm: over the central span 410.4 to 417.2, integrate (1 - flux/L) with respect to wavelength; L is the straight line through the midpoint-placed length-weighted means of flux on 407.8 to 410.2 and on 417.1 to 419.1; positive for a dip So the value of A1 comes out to 0.089 nm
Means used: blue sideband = 3.13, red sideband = 2.79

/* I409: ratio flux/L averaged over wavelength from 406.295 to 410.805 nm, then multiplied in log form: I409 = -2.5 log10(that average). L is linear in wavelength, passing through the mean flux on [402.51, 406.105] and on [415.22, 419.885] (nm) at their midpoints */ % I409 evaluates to -0.07 mag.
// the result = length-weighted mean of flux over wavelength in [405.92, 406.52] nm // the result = 3.01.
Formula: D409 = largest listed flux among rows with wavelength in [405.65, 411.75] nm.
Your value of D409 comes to 3.274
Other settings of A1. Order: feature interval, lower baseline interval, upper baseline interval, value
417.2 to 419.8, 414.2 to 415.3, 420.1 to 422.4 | 0.028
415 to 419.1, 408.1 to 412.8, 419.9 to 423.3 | 0.090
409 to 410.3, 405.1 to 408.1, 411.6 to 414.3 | -0.062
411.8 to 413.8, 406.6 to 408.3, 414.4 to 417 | 0.032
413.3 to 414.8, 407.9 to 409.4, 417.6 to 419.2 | 0.043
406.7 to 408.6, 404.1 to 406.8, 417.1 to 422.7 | -0.105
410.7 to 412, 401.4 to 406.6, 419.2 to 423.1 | -0.064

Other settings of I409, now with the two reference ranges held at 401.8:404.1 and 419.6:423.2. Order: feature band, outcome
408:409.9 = -0.08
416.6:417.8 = -0.01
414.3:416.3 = -0.01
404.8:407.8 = -0.03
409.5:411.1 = -0.06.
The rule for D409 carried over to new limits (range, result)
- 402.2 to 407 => 3.133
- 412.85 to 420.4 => 2.99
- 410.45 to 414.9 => 3.153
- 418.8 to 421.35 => 2.96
